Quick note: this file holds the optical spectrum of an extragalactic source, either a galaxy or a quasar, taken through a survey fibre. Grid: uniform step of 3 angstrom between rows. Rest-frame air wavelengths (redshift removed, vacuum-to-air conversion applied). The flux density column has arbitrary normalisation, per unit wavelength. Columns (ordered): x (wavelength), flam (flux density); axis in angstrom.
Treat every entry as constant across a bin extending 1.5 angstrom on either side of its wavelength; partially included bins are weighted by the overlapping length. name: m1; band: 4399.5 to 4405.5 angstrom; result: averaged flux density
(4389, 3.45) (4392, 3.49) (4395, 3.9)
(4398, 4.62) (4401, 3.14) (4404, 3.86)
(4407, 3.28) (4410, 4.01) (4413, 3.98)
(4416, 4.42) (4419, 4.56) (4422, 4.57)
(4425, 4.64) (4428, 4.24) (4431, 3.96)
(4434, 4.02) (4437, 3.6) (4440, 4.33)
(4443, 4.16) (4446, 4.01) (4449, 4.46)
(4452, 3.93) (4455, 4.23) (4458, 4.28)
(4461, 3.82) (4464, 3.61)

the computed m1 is 3.5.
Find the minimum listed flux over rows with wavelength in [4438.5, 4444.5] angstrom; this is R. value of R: 4.16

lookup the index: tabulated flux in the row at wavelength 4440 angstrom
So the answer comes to 4.33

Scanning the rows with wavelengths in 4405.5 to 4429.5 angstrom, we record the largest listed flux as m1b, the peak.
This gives 4.64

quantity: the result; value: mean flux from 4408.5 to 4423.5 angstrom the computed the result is 4.31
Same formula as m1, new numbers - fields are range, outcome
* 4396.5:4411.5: 3.78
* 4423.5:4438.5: 4.09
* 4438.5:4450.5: 4.24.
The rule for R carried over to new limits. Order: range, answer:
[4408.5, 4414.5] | 3.98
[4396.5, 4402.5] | 3.14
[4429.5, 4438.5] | 3.6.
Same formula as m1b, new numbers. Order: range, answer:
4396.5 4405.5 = 4.62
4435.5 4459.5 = 4.46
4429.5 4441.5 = 4.33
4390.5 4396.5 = 3.9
